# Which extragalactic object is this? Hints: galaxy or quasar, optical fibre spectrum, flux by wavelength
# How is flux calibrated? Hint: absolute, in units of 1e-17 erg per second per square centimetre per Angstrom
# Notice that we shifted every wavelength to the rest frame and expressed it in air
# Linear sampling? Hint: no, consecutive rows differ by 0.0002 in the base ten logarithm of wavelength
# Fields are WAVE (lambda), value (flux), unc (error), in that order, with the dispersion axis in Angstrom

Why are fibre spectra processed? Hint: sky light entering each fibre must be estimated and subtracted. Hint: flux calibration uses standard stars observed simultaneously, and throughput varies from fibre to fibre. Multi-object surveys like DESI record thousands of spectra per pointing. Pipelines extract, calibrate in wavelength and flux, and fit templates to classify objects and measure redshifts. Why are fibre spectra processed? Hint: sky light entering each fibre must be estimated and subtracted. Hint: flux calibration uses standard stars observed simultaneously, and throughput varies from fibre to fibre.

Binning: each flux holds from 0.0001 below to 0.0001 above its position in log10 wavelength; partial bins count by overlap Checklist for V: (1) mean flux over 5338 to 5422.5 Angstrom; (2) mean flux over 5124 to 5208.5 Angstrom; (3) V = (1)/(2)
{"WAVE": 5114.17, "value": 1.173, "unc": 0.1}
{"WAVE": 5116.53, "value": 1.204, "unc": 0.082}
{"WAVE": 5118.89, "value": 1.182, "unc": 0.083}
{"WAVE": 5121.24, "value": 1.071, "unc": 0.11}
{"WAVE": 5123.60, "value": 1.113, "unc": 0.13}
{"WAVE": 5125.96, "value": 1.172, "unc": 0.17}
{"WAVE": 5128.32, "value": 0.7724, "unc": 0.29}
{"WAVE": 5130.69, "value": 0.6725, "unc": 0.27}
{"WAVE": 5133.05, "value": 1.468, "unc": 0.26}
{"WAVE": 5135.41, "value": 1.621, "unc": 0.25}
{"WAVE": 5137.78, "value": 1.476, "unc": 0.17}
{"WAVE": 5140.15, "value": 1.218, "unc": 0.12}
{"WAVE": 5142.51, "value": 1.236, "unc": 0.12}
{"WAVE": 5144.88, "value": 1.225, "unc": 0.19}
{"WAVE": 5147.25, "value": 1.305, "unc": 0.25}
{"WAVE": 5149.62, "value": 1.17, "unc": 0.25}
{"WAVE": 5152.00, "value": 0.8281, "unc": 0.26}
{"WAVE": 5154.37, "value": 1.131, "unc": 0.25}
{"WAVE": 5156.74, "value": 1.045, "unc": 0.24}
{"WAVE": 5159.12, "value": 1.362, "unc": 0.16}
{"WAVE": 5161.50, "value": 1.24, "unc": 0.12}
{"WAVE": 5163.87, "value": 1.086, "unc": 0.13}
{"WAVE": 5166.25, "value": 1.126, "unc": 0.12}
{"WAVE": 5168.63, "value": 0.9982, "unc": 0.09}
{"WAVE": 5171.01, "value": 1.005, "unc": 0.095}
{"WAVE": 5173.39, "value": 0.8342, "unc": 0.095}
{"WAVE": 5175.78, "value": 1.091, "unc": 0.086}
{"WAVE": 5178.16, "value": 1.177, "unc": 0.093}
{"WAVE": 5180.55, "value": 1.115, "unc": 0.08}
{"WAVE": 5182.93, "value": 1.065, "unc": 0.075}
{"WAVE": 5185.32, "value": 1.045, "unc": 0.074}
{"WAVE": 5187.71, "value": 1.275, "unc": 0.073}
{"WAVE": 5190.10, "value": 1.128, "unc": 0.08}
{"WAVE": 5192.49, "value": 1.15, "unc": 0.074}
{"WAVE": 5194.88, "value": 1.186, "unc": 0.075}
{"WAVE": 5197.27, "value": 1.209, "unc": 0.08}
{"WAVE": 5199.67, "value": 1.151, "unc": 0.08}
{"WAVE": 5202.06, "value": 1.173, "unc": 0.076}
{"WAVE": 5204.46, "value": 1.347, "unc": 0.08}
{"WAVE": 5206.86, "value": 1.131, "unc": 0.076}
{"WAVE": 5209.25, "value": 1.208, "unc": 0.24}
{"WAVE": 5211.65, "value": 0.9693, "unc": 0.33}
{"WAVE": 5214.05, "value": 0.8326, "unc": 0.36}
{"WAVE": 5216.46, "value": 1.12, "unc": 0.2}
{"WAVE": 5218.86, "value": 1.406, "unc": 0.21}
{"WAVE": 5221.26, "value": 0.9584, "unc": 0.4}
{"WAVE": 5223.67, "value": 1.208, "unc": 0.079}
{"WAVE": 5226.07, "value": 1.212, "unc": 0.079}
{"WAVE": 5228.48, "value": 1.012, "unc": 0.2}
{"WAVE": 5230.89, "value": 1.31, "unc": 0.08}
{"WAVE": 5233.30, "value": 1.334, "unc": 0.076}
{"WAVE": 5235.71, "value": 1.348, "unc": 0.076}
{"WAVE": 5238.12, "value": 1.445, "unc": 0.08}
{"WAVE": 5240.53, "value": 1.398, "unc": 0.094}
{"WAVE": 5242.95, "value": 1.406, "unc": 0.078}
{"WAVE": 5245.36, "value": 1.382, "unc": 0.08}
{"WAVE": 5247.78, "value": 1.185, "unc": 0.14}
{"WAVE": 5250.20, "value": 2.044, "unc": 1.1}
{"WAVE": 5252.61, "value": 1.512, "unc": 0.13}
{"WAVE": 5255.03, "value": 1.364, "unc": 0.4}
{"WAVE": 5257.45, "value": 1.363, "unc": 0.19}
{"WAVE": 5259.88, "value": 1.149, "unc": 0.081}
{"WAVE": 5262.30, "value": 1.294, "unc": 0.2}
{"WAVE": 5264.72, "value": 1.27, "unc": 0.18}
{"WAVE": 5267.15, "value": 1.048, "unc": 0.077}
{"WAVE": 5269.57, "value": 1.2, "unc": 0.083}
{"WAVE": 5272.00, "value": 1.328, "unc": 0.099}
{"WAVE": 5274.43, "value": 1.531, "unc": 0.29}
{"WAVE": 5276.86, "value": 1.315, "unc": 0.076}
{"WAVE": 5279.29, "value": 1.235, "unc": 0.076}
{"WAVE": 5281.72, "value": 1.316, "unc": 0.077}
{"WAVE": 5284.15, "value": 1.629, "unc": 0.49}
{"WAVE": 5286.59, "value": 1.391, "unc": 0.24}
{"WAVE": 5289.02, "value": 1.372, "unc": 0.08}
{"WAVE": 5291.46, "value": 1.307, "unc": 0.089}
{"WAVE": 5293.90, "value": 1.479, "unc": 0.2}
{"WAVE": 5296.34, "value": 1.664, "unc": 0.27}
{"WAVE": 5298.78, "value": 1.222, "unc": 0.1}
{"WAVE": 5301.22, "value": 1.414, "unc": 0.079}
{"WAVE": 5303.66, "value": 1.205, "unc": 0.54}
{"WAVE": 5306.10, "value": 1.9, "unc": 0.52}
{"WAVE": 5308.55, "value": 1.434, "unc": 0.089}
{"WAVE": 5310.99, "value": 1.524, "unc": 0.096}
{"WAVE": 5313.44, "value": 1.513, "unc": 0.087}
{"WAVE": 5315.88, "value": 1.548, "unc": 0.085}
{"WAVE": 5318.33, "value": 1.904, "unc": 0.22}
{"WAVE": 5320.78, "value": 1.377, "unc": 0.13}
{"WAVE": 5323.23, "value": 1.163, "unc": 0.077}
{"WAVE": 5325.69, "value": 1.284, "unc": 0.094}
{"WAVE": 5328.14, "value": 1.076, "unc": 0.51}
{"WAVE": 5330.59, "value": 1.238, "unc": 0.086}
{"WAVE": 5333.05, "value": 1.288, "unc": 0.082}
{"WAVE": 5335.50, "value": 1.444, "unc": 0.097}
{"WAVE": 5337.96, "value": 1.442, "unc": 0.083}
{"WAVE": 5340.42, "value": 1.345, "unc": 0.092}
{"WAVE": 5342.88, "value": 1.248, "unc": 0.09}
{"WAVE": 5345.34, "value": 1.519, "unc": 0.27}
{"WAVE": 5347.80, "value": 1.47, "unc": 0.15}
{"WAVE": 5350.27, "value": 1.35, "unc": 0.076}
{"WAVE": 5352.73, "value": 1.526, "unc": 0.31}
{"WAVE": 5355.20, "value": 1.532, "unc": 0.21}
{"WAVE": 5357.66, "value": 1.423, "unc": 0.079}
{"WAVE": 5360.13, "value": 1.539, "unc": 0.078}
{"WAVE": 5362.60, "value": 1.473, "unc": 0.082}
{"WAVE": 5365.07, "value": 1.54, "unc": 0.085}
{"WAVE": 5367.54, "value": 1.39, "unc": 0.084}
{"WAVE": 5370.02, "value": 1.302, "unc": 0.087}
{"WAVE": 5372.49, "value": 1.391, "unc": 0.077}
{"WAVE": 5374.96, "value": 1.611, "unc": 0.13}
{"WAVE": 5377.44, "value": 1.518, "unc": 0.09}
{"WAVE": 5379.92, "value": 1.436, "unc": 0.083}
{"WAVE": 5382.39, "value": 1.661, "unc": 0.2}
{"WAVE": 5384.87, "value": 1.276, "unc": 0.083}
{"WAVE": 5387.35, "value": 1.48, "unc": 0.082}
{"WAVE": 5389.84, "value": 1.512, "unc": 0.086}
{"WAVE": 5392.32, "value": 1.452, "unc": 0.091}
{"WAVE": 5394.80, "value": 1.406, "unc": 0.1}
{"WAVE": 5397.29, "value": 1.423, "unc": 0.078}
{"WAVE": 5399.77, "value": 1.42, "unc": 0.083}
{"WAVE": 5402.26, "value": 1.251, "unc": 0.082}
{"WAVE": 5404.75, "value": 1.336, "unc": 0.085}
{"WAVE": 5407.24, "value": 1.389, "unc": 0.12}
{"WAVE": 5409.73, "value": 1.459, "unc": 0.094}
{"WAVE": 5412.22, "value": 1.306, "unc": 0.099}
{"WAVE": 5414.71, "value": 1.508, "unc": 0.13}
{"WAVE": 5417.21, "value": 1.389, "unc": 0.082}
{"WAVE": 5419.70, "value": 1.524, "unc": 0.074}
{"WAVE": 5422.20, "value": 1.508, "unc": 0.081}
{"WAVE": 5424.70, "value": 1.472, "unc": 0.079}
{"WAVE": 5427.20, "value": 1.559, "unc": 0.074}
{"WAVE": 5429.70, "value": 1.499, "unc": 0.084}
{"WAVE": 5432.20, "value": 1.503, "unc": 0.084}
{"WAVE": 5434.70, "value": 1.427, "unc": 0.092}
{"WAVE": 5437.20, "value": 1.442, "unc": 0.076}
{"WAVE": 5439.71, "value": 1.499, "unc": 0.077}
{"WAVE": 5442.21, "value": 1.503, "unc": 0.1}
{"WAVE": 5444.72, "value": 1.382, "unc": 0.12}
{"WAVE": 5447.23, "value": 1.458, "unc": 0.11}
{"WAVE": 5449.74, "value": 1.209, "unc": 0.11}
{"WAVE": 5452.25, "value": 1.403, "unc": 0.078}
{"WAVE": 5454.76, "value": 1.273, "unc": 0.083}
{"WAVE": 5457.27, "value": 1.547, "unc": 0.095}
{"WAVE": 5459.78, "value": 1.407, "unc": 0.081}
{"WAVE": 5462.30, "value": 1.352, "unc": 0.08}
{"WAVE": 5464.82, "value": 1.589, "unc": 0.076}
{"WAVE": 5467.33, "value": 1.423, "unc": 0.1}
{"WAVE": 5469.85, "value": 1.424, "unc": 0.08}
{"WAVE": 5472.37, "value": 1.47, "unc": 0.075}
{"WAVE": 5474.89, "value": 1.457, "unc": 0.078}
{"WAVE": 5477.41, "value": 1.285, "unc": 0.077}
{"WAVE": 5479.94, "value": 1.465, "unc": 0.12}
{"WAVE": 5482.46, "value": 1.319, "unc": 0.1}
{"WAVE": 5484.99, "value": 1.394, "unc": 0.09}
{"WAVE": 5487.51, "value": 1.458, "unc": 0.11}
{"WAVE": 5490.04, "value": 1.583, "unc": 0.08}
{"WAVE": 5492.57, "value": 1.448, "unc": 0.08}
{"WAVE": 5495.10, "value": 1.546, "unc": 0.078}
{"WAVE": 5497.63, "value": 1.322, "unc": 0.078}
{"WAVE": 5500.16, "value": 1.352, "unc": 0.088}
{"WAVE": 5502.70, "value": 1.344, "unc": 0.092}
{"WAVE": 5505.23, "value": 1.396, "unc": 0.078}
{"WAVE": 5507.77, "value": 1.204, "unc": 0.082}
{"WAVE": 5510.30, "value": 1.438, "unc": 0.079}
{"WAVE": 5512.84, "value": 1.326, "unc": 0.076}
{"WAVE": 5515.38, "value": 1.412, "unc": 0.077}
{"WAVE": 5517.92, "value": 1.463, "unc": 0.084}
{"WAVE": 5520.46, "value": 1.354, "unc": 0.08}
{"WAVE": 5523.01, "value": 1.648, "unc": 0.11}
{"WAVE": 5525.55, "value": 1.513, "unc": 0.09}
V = 1.3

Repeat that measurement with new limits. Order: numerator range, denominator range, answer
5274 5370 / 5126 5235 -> 1.24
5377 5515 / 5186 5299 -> 1.11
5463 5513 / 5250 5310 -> 1.02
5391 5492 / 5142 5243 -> 1.23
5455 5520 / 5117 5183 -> 1.24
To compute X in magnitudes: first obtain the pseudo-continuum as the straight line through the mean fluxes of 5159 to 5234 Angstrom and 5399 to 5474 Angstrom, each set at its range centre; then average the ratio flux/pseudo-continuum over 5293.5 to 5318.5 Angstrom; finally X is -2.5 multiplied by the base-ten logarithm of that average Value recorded -0.19 mag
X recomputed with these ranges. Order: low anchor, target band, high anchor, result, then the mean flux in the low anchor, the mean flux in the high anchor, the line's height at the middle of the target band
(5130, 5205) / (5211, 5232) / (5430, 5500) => 0.088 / 1.16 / 1.43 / 1.21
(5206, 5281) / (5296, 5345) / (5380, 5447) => -0.045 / 1.28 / 1.45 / 1.35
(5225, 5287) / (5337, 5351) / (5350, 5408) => 0.016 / 1.35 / 1.45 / 1.42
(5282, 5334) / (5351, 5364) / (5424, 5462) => -0.049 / 1.42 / 1.44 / 1.43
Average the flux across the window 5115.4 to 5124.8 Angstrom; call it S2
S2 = 1.14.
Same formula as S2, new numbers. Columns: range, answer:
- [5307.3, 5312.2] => 1.48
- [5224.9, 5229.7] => 1.11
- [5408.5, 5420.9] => 1.44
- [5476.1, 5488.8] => 1.38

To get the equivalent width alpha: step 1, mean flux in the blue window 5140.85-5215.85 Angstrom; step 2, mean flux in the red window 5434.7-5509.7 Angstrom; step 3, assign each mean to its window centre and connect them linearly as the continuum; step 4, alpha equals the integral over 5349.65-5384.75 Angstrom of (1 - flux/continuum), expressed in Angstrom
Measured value -4.4 Angstrom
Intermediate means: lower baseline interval 1.12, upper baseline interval 1.41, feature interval 1.47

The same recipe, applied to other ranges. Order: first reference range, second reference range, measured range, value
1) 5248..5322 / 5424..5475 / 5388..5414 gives 0.7 Angstrom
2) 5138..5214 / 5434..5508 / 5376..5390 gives -1.6 Angstrom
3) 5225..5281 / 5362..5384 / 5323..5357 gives 1.9 Angstrom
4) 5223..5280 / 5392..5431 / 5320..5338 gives 1.3 Angstrom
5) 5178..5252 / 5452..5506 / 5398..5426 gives -0.9 Angstrom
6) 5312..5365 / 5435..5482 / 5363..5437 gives -1.5 Angstrom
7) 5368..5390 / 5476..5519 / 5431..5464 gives 0.1 Angstrom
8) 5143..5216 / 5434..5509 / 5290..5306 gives -2.3 Angstrom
